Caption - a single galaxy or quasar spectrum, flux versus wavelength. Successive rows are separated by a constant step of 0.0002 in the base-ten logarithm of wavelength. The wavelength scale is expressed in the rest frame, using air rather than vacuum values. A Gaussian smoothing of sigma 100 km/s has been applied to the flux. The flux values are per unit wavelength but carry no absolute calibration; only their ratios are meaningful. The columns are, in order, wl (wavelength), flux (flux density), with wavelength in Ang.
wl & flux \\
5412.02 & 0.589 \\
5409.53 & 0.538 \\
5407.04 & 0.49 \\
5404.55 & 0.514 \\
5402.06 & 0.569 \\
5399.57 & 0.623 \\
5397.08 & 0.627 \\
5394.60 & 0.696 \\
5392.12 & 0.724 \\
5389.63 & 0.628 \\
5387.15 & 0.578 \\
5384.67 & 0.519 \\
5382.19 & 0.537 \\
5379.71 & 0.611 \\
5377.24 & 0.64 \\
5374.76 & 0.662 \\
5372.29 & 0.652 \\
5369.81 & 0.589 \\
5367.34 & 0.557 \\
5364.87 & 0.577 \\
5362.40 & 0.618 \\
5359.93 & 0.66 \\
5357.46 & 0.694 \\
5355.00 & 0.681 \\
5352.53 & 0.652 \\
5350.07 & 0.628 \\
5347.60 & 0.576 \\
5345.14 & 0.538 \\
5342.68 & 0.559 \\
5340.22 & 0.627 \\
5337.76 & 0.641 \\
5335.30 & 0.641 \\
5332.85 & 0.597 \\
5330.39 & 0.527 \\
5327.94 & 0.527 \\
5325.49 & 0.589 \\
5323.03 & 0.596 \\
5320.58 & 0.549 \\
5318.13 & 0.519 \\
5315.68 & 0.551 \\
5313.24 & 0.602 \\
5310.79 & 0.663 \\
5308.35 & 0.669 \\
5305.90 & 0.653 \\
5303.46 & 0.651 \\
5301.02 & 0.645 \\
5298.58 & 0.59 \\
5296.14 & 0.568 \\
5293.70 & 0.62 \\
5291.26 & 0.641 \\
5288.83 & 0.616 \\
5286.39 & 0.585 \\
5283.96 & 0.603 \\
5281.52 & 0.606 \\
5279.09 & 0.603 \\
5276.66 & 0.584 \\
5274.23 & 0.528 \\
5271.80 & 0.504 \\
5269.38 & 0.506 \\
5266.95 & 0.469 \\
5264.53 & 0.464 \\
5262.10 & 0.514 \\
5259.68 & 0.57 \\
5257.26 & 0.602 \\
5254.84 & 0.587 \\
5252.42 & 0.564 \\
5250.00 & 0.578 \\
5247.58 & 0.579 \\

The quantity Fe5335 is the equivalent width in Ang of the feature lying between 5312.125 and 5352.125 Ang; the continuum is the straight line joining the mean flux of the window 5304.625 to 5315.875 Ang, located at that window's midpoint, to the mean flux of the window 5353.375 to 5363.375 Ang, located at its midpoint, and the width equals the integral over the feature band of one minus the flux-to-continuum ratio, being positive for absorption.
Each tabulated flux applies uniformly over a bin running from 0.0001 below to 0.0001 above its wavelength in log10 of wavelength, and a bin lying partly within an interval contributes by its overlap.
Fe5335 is 4.2 Ang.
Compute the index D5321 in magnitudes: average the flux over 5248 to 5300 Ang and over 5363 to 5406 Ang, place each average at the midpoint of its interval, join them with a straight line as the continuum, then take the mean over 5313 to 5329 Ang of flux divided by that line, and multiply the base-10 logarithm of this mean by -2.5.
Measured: 0.045 mag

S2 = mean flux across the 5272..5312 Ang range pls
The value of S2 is 0.611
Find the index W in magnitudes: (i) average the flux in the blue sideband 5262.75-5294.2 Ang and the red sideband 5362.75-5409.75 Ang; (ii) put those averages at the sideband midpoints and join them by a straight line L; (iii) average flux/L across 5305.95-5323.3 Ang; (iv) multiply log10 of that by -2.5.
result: -0.04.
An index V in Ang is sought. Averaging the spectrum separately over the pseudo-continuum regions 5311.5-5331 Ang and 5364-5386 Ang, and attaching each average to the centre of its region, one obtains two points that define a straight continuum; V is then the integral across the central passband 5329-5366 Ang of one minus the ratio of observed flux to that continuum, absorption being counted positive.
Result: -2.4 Ang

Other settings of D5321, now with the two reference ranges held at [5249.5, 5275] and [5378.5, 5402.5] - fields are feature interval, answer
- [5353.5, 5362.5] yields -0.13 mag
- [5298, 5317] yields -0.12 mag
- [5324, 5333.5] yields 0.03 mag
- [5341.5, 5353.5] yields -0.01 mag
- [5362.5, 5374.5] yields 0.00 mag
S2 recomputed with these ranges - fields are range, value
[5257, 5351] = 0.582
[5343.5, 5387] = 0.61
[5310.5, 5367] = 0.599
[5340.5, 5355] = 0.601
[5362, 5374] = 0.6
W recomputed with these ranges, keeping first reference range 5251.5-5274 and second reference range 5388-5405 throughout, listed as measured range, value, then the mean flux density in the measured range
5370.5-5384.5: 0.007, 0.611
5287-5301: -0.104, 0.609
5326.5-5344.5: -0.004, 0.587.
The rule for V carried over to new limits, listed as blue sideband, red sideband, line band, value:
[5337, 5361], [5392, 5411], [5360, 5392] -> 0.16 Ang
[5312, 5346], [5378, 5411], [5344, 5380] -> -2.46 Ang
